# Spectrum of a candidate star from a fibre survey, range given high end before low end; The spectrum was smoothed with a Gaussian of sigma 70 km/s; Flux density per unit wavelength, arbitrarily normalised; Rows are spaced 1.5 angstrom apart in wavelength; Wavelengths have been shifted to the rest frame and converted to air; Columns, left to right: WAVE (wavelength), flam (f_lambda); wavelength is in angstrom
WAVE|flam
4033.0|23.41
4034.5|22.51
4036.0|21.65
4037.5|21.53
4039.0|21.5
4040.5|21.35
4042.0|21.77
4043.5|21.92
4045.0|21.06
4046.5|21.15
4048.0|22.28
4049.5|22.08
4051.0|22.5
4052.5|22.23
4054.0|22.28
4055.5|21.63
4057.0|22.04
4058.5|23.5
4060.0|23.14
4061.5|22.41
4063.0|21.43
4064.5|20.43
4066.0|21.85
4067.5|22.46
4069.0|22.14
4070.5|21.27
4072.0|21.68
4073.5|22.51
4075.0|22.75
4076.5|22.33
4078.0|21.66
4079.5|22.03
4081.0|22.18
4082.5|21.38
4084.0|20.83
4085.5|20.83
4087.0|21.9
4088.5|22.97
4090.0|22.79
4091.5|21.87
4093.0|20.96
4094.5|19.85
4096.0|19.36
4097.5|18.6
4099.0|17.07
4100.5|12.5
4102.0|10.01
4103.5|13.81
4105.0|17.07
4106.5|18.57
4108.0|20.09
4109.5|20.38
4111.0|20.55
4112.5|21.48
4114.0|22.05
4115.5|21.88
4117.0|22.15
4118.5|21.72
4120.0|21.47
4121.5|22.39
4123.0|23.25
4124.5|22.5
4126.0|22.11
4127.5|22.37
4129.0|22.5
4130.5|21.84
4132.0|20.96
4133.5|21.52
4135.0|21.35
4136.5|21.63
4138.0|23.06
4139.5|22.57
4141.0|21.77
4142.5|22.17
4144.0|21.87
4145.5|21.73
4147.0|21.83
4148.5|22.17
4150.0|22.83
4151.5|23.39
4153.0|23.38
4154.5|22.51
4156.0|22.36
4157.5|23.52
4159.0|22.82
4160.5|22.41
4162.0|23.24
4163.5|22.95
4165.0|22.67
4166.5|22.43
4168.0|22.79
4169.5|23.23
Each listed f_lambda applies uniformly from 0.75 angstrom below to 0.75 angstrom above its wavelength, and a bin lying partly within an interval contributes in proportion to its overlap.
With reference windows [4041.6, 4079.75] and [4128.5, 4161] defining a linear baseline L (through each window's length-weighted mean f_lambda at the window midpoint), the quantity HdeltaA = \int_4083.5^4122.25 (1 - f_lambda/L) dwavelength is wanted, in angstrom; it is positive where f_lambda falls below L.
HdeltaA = 4.2 angstrom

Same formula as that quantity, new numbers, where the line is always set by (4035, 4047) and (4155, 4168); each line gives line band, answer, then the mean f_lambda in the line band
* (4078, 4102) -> 2.1 angstrom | 20.1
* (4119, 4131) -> 0.1 angstrom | 22.3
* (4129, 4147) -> 0.5 angstrom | 21.9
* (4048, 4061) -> -0.5 angstrom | 22.4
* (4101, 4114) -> 2.5 angstrom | 17.9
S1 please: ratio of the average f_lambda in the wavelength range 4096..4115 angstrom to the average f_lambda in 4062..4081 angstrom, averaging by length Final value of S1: 0.8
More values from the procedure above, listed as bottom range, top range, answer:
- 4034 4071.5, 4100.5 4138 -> 0.93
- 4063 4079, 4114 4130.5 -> 1.01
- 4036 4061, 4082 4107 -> 0.86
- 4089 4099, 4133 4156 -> 1.09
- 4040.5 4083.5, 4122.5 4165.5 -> 1.02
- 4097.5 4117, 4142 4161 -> 1.24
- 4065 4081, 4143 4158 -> 1.02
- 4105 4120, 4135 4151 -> 1.06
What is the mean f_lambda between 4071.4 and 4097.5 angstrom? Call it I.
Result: 21.6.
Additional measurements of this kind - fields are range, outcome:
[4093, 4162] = 20.9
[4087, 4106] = 18.2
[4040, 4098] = 21.7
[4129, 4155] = 22.2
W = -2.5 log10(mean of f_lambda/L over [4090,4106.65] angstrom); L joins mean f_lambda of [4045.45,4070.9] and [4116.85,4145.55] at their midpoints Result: 0.25 mag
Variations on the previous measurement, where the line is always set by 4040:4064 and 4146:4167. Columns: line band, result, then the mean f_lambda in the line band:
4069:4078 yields 0.005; 22.1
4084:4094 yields 0.026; 21.8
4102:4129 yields 0.096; 20.6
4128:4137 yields 0.045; 21.7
